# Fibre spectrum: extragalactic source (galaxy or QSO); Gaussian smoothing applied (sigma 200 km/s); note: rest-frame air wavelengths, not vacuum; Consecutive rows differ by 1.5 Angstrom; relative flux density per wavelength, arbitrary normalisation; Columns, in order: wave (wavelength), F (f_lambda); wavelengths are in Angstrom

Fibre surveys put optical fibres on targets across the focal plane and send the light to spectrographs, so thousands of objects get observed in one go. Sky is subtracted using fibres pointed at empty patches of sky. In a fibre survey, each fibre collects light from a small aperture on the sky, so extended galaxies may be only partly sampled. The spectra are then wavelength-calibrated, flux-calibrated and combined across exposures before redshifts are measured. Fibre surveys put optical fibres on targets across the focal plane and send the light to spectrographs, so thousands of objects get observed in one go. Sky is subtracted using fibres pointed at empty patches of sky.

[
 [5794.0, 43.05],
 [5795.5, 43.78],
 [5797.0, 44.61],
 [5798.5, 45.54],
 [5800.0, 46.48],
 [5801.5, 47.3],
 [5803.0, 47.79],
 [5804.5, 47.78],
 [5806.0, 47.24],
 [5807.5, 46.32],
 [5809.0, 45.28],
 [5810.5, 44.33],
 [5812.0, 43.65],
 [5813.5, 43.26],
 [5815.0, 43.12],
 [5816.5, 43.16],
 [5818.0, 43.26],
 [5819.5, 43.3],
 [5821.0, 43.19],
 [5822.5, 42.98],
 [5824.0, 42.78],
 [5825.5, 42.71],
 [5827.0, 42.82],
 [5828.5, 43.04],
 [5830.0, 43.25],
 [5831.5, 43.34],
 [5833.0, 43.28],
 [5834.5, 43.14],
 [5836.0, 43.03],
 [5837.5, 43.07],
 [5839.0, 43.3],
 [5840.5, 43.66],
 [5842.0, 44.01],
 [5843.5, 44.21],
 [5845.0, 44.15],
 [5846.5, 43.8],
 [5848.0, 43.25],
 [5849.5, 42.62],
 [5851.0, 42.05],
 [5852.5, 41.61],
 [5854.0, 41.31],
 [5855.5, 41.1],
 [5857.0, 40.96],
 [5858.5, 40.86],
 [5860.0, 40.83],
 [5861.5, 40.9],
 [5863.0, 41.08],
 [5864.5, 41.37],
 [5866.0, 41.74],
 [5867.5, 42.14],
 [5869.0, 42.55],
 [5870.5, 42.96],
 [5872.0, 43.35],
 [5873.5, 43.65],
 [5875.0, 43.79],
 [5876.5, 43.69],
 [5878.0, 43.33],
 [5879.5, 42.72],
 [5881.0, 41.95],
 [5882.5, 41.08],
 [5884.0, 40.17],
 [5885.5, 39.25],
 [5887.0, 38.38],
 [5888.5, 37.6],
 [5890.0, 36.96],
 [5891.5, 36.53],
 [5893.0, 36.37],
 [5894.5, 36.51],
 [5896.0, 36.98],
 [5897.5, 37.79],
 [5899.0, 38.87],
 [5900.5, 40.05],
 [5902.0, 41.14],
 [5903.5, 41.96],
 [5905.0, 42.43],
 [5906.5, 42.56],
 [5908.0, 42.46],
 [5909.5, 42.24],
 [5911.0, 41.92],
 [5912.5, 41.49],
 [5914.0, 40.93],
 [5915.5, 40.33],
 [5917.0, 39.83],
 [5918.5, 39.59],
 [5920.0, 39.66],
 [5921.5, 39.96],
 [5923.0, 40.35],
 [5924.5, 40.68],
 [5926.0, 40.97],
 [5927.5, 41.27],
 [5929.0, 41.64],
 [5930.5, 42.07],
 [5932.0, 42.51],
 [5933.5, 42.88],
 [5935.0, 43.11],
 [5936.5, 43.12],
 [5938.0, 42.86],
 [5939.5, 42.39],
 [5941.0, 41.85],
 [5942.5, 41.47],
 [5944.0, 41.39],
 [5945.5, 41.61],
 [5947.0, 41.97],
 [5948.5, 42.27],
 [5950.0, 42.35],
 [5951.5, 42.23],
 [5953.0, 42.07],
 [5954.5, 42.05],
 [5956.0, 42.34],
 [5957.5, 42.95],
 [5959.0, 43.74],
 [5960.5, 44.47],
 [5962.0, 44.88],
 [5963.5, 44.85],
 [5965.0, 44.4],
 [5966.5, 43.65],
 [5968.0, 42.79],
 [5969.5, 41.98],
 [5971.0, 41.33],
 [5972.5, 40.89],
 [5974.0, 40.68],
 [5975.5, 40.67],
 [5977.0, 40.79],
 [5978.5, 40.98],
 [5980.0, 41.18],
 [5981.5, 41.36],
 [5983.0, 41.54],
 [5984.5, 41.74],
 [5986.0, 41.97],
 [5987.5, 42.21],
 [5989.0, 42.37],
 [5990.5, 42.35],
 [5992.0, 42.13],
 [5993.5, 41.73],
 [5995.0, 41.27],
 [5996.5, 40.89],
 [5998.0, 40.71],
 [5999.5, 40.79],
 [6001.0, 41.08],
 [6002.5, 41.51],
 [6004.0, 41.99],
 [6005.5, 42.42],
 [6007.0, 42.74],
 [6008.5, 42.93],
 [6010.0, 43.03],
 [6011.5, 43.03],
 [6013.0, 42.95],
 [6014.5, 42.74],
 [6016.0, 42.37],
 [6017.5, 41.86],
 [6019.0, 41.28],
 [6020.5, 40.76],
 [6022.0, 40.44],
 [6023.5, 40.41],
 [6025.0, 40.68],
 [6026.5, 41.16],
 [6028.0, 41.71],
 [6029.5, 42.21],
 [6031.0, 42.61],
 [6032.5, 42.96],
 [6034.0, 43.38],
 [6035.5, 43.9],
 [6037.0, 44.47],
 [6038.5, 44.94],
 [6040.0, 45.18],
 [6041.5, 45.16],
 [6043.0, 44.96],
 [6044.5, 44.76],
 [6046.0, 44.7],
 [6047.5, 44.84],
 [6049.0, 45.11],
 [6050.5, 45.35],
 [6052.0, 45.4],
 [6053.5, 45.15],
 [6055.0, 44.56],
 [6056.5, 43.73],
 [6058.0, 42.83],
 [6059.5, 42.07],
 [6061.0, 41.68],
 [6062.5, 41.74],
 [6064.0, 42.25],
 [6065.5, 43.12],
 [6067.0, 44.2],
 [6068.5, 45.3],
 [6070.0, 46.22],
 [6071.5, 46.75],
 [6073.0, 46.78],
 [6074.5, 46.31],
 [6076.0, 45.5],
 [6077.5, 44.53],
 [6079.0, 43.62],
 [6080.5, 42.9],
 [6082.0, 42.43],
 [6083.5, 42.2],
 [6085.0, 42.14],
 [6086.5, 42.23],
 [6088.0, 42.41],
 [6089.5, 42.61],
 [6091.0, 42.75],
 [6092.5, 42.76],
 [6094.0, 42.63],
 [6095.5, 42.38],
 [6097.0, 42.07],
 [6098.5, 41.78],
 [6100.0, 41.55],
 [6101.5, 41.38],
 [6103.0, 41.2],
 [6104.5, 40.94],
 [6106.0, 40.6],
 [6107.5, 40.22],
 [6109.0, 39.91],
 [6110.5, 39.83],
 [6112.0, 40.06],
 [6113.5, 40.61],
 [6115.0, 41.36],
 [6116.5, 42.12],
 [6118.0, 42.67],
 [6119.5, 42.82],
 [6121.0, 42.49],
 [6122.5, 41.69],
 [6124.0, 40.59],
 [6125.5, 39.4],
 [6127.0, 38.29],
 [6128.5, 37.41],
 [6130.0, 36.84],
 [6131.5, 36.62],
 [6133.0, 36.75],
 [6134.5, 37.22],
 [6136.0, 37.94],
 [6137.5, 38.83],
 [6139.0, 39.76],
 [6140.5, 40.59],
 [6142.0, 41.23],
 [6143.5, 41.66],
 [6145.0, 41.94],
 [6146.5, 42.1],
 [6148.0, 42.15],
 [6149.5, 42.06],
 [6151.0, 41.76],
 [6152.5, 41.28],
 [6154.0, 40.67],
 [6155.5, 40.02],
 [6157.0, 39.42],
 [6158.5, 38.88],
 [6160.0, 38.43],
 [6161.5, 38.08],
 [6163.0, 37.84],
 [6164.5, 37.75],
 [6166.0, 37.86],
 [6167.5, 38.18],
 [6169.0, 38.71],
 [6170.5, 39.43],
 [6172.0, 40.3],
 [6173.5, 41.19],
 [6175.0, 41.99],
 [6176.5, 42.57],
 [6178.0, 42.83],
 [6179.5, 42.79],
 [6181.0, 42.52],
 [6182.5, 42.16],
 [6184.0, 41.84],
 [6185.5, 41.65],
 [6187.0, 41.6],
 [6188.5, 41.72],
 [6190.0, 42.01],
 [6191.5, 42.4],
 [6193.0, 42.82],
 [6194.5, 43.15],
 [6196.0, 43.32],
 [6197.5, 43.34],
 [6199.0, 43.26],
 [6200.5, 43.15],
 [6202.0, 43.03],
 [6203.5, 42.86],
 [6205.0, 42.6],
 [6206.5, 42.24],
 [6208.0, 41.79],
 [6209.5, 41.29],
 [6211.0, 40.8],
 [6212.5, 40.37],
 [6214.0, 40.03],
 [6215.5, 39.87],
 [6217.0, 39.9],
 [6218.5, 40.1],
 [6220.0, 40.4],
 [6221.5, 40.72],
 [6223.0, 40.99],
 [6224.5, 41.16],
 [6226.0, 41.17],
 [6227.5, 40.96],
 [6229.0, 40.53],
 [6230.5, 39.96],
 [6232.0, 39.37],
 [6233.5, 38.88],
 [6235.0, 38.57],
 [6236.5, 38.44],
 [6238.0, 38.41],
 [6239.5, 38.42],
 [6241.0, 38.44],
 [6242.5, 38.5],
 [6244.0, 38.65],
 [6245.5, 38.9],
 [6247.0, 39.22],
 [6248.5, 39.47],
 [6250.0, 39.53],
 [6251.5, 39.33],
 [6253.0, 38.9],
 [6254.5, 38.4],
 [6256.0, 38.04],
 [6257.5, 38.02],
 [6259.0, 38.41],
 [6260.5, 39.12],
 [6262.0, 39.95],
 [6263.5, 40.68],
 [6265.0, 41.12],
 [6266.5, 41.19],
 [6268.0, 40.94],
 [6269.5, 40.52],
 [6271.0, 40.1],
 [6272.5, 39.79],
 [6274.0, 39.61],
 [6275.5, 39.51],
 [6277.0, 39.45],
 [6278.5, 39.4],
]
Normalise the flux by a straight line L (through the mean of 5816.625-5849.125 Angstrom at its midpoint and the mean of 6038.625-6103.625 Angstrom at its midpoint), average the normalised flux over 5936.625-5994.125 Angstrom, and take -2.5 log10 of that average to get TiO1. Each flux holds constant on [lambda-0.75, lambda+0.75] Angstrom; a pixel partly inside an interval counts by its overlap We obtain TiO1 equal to 0.03 mag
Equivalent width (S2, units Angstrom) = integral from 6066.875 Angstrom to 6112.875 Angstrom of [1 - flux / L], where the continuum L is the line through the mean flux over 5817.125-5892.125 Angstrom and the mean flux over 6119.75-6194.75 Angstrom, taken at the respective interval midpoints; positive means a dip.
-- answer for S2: -2.3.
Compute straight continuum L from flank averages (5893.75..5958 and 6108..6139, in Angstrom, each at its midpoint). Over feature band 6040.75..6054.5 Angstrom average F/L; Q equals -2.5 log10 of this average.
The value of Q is -0.12 mag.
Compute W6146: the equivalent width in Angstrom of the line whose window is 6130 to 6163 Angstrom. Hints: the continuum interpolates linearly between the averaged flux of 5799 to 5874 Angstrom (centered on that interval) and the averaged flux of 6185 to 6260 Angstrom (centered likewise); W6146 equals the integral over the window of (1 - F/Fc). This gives 1.0 Angstrom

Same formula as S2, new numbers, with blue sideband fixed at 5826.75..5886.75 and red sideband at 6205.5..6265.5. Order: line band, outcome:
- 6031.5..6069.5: -2.80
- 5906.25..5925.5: 0.51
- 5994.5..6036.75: -0.68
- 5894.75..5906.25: 0.62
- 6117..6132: 0.20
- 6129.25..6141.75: 0.69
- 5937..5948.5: -0.05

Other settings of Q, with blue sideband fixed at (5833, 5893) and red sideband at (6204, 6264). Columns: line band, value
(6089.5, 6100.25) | -0.05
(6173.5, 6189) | -0.05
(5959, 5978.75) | -0.04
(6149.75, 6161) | 0.00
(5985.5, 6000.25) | -0.01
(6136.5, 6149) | -0.02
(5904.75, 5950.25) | 0.00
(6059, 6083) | -0.09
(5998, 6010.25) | -0.02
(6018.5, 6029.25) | 0.00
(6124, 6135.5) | 0.07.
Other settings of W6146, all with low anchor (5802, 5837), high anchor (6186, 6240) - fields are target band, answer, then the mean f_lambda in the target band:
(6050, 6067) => -0.48 Angstrom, 43.4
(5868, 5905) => 2.68 Angstrom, 40.4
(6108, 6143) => 1.64 Angstrom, 39.8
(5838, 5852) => 0.13 Angstrom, 43.4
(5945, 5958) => 0.25 Angstrom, 42.2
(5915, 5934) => 1.04 Angstrom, 40.9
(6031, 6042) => -0.45 Angstrom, 44.2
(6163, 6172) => 0.64 Angstrom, 38.5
